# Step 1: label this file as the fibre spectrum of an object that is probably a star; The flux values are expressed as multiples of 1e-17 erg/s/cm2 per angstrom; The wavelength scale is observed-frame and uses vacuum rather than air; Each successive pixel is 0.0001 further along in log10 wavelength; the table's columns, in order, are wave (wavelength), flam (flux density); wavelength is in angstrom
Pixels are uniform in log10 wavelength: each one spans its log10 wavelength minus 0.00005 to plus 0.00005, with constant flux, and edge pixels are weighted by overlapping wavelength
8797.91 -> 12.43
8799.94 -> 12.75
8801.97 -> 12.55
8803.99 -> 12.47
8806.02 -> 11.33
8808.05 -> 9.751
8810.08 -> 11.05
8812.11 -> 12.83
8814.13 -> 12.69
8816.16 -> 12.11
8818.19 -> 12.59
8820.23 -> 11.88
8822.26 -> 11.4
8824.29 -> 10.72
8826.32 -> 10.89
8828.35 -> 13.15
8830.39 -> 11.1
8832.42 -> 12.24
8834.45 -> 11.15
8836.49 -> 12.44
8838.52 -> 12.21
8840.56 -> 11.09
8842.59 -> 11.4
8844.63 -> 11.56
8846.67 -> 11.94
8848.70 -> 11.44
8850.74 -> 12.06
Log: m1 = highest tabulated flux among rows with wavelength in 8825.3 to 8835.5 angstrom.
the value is 13.15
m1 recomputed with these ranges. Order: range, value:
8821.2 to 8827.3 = 11.4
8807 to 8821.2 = 12.83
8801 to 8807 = 12.55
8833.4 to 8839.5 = 12.44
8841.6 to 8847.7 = 11.94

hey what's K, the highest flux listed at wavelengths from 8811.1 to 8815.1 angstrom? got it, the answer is 12.83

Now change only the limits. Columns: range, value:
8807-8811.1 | 11.05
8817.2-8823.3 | 12.59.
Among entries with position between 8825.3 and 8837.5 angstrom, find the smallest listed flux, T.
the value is 10.89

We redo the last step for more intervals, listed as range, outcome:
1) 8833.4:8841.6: 11.09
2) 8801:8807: 11.33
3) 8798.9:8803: 12.55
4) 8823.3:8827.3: 10.72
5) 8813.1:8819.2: 12.11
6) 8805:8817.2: 9.751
